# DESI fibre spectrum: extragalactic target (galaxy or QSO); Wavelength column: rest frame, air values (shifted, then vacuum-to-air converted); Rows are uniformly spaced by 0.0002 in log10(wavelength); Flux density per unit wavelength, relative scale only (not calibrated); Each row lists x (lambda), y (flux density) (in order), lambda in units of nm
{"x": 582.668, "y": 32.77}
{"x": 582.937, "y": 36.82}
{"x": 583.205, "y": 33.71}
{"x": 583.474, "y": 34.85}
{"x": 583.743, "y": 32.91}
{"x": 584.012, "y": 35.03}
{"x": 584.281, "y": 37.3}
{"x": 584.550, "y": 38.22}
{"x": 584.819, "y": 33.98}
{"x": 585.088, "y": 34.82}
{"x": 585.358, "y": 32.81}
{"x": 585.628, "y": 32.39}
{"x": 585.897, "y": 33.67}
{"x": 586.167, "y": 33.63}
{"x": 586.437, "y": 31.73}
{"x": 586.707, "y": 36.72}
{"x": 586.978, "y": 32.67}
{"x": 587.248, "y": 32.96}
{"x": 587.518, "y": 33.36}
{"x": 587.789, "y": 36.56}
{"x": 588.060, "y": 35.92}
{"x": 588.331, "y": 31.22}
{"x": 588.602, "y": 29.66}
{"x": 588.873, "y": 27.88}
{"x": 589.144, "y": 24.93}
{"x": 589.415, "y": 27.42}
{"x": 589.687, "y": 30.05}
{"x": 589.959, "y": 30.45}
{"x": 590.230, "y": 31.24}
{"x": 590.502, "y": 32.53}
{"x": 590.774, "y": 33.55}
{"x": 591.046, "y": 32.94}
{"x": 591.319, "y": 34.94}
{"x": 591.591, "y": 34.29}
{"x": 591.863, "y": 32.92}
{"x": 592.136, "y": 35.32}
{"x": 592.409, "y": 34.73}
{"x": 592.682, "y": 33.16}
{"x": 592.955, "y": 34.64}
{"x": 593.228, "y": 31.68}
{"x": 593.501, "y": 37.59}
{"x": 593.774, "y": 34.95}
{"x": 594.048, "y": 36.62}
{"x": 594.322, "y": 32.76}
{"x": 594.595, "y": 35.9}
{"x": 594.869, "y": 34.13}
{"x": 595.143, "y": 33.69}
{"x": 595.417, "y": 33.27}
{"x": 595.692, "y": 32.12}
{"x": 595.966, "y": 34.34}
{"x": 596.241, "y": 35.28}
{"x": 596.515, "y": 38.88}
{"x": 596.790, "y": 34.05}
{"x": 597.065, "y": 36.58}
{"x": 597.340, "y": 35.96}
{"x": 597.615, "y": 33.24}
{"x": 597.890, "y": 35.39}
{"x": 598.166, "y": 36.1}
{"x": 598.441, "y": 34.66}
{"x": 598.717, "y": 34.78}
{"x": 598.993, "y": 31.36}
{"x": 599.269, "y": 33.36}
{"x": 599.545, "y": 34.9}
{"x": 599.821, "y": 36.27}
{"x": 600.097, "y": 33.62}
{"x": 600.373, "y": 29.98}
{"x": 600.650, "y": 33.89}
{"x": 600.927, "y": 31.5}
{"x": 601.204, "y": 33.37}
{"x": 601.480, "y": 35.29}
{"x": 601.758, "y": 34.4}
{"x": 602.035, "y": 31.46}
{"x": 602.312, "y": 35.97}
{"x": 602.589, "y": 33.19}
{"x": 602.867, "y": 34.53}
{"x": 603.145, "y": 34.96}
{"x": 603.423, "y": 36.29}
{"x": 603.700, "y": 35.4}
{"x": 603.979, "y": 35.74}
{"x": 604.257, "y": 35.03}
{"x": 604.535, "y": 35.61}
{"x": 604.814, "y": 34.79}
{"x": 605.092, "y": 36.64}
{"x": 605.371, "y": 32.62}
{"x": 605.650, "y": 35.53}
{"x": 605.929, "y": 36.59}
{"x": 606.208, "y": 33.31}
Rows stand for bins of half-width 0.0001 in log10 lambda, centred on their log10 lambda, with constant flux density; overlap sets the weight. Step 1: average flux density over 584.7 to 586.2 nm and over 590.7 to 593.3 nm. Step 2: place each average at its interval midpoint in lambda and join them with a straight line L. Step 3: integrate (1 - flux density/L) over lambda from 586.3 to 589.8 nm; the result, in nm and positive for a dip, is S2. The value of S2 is 0.212 nm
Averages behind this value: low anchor 33.5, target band 31.6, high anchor 33.9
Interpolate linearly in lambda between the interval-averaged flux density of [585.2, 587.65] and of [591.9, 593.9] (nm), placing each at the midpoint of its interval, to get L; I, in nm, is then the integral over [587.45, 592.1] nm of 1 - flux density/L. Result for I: 0.292 nm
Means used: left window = 33.3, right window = 34.5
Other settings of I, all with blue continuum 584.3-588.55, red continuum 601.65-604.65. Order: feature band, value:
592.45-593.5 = 0.014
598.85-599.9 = 0.023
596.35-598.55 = -0.069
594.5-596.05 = 0.027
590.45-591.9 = 0.027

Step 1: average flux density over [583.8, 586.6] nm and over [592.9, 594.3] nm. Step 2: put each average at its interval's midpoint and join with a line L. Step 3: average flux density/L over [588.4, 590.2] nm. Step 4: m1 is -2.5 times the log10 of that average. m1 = 0.20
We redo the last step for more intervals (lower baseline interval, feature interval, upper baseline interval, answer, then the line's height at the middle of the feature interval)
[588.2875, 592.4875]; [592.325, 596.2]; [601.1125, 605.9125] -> -0.06 mag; 32.5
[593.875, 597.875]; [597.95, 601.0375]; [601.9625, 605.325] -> 0.04 mag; 34.9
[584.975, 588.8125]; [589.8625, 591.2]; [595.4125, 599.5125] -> 0.05 mag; 33.8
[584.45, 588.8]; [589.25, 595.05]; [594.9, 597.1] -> 0.03 mag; 34.2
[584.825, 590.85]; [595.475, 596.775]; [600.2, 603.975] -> -0.06 mag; 33.2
